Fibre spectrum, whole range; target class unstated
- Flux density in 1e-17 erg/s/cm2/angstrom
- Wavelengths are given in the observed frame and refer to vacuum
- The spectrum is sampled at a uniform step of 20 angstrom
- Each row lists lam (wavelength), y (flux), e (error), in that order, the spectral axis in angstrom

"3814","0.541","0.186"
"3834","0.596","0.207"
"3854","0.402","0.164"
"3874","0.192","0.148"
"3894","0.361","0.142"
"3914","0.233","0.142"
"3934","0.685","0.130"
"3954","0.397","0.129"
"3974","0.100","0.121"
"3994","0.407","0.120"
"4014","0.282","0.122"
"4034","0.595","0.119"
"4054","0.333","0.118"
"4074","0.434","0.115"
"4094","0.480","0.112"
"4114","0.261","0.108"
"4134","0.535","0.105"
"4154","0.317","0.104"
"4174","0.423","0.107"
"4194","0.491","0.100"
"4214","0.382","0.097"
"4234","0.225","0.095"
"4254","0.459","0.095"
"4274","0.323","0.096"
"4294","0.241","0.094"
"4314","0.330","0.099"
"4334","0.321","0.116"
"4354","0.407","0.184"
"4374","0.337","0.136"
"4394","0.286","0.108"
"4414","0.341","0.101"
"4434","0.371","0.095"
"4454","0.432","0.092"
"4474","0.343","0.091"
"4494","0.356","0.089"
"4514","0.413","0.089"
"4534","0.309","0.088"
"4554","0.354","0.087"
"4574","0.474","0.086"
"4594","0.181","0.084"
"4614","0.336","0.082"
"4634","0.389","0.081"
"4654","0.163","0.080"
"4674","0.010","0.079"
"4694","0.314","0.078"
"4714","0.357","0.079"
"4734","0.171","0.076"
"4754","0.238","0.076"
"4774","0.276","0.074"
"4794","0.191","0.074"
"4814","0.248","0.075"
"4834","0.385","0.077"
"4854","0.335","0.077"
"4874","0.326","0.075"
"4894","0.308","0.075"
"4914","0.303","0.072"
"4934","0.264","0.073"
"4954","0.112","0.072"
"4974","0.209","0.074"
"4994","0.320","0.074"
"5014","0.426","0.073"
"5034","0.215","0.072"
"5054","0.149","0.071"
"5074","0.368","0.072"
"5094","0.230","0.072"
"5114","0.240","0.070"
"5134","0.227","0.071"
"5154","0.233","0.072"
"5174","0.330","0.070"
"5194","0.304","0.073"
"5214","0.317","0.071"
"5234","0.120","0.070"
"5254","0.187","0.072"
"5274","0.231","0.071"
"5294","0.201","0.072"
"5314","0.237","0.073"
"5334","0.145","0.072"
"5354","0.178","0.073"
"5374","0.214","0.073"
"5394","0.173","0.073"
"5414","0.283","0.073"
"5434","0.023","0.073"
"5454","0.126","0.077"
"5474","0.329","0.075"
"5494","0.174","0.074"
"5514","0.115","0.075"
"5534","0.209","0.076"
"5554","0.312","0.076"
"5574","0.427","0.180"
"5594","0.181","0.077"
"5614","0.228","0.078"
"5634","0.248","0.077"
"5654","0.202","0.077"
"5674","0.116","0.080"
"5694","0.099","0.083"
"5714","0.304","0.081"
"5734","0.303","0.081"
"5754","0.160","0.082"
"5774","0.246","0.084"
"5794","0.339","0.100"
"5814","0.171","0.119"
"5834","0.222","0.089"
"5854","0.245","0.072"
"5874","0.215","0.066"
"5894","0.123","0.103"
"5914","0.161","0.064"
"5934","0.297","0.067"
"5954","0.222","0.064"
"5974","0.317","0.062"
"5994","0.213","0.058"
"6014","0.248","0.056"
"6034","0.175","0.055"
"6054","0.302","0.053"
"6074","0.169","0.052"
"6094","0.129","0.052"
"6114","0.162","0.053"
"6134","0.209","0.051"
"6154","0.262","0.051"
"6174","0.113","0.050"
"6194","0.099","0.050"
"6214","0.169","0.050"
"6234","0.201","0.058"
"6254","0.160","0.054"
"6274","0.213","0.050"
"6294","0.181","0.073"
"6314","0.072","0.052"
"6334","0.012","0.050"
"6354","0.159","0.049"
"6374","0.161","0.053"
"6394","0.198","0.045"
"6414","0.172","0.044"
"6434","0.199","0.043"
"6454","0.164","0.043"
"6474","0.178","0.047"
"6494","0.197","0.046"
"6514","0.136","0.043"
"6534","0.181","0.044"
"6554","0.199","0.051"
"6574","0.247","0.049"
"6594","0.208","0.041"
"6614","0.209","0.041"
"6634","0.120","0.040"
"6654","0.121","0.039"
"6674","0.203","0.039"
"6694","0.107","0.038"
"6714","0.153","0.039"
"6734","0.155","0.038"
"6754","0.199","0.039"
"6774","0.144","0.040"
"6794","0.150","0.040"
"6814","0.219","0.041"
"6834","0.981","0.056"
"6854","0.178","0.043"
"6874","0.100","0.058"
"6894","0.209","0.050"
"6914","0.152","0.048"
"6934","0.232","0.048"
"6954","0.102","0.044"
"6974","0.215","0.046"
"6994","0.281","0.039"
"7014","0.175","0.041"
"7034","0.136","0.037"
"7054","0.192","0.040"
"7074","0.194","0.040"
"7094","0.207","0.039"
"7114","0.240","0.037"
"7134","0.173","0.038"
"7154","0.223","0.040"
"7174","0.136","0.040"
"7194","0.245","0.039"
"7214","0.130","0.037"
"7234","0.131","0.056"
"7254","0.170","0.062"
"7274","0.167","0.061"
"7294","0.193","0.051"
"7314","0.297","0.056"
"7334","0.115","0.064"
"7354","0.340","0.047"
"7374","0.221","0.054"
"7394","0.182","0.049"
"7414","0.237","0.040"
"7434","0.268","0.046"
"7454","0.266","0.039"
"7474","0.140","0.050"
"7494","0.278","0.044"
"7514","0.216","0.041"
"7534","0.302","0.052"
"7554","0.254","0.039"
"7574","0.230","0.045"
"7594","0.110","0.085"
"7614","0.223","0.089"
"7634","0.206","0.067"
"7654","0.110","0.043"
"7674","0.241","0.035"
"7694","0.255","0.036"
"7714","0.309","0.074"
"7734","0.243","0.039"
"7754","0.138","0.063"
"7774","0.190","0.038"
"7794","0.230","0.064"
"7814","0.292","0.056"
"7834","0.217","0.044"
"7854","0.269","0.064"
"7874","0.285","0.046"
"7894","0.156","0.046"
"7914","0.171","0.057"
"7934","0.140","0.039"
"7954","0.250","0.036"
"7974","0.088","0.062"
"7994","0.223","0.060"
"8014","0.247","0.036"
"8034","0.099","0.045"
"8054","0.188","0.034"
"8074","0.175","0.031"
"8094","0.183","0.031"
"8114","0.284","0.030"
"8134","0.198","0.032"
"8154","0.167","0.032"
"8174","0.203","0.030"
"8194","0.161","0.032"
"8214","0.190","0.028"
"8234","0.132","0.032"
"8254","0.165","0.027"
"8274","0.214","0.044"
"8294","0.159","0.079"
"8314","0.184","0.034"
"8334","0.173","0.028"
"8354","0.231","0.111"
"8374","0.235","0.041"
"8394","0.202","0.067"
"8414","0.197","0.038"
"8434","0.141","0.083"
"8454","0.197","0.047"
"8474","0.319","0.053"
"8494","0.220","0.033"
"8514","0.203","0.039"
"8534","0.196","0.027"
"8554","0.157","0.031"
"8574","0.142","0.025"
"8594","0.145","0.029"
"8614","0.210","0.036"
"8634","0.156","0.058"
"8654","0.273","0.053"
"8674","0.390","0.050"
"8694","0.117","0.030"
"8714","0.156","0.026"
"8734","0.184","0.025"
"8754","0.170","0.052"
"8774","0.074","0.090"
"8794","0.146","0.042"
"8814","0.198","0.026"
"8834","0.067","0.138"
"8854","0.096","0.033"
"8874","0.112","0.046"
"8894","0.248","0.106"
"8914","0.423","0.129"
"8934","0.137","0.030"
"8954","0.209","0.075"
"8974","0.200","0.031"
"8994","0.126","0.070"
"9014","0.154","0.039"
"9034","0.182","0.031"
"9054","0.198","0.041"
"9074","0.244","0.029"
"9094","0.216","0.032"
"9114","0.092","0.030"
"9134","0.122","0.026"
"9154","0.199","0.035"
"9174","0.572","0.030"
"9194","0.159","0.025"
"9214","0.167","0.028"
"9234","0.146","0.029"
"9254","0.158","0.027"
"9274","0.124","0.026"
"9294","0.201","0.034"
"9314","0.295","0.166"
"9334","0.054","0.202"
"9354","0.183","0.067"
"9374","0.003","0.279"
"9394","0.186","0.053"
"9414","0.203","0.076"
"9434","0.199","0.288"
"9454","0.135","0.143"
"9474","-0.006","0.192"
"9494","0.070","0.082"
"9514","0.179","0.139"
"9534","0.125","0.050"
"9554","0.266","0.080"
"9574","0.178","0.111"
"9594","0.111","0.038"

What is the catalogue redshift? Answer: 0.832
